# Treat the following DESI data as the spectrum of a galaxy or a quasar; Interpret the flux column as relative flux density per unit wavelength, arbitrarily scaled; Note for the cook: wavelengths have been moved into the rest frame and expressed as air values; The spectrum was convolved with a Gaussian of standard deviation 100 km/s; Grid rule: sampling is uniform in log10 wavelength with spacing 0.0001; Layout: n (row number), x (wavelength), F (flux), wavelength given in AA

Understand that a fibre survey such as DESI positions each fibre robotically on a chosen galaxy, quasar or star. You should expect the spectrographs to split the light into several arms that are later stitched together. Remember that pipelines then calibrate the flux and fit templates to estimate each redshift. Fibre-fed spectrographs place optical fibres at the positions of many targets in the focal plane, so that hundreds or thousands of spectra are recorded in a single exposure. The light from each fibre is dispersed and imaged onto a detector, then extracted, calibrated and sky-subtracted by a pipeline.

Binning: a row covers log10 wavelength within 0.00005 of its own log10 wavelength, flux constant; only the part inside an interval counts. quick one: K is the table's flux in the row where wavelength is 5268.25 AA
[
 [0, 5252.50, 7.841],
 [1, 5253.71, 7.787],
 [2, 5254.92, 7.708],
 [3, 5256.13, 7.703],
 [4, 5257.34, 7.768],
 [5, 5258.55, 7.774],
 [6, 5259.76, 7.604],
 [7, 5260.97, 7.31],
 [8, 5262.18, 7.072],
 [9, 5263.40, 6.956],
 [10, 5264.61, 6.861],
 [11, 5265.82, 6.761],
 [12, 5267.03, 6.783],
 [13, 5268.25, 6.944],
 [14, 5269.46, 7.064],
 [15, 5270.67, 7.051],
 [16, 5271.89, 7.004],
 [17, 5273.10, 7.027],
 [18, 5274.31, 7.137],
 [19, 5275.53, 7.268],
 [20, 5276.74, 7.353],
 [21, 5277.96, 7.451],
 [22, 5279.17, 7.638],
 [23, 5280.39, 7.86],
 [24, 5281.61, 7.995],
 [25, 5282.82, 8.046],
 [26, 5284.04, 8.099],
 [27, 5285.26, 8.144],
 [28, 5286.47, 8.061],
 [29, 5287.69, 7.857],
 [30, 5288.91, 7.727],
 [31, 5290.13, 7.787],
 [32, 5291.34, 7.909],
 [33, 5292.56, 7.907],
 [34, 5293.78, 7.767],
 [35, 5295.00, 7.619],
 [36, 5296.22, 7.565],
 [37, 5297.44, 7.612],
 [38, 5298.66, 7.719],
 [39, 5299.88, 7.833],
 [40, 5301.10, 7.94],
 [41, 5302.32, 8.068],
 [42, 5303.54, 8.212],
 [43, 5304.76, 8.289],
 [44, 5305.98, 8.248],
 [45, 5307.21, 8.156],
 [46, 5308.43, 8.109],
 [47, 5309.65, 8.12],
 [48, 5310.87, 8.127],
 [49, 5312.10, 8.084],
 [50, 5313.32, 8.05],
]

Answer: 6.944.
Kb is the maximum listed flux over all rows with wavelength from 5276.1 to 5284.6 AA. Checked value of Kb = 8.099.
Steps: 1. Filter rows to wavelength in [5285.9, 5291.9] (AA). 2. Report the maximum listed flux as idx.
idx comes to 8.061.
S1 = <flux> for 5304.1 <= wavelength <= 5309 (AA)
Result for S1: 8.2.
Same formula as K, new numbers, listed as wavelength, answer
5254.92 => 7.708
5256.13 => 7.703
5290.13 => 7.787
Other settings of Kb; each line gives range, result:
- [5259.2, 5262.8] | 7.604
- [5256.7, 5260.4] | 7.774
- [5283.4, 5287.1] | 8.144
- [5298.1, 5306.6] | 8.289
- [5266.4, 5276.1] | 7.268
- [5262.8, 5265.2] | 6.956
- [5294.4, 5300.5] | 7.833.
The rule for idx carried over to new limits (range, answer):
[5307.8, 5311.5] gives 8.127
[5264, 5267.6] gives 6.861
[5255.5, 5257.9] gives 7.768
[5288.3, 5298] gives 7.909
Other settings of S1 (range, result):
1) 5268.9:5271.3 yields 7.05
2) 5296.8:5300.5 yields 7.72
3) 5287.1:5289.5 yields 7.78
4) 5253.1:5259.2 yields 7.75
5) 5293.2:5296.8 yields 7.65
